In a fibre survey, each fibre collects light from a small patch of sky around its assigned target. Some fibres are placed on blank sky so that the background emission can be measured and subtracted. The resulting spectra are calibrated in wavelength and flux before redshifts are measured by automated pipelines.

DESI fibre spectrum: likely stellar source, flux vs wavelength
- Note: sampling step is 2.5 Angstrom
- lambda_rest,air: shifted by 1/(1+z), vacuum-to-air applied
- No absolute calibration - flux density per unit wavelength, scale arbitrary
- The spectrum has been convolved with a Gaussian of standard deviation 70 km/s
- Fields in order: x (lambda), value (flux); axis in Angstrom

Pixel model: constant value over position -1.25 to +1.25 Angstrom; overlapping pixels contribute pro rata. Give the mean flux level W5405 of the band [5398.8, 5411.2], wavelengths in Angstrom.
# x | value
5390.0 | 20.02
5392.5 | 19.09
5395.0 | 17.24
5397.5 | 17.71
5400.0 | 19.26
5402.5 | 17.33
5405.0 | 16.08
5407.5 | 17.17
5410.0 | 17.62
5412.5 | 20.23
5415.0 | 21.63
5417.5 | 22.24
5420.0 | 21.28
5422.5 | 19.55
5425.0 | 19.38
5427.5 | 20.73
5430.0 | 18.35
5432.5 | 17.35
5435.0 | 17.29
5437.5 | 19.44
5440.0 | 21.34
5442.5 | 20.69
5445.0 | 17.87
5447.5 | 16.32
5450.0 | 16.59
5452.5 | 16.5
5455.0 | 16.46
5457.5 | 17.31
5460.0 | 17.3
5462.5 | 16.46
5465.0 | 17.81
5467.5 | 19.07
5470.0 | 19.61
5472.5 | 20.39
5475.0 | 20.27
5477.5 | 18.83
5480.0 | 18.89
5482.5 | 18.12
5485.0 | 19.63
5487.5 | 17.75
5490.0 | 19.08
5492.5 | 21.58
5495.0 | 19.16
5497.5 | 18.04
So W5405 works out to 17.5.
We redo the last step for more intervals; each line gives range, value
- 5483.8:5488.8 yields 18.7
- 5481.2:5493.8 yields 19.2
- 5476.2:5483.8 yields 18.6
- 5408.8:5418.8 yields 20.4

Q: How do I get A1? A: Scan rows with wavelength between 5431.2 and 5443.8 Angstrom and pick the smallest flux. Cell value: 17.29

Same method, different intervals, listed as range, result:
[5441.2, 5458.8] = 16.32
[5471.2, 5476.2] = 20.27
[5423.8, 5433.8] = 17.35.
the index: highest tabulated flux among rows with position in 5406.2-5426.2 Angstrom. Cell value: 22.24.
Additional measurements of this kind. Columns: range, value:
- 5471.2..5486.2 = 20.39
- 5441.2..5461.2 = 20.69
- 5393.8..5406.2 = 19.26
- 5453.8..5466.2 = 17.81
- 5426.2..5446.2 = 21.34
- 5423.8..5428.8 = 20.73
